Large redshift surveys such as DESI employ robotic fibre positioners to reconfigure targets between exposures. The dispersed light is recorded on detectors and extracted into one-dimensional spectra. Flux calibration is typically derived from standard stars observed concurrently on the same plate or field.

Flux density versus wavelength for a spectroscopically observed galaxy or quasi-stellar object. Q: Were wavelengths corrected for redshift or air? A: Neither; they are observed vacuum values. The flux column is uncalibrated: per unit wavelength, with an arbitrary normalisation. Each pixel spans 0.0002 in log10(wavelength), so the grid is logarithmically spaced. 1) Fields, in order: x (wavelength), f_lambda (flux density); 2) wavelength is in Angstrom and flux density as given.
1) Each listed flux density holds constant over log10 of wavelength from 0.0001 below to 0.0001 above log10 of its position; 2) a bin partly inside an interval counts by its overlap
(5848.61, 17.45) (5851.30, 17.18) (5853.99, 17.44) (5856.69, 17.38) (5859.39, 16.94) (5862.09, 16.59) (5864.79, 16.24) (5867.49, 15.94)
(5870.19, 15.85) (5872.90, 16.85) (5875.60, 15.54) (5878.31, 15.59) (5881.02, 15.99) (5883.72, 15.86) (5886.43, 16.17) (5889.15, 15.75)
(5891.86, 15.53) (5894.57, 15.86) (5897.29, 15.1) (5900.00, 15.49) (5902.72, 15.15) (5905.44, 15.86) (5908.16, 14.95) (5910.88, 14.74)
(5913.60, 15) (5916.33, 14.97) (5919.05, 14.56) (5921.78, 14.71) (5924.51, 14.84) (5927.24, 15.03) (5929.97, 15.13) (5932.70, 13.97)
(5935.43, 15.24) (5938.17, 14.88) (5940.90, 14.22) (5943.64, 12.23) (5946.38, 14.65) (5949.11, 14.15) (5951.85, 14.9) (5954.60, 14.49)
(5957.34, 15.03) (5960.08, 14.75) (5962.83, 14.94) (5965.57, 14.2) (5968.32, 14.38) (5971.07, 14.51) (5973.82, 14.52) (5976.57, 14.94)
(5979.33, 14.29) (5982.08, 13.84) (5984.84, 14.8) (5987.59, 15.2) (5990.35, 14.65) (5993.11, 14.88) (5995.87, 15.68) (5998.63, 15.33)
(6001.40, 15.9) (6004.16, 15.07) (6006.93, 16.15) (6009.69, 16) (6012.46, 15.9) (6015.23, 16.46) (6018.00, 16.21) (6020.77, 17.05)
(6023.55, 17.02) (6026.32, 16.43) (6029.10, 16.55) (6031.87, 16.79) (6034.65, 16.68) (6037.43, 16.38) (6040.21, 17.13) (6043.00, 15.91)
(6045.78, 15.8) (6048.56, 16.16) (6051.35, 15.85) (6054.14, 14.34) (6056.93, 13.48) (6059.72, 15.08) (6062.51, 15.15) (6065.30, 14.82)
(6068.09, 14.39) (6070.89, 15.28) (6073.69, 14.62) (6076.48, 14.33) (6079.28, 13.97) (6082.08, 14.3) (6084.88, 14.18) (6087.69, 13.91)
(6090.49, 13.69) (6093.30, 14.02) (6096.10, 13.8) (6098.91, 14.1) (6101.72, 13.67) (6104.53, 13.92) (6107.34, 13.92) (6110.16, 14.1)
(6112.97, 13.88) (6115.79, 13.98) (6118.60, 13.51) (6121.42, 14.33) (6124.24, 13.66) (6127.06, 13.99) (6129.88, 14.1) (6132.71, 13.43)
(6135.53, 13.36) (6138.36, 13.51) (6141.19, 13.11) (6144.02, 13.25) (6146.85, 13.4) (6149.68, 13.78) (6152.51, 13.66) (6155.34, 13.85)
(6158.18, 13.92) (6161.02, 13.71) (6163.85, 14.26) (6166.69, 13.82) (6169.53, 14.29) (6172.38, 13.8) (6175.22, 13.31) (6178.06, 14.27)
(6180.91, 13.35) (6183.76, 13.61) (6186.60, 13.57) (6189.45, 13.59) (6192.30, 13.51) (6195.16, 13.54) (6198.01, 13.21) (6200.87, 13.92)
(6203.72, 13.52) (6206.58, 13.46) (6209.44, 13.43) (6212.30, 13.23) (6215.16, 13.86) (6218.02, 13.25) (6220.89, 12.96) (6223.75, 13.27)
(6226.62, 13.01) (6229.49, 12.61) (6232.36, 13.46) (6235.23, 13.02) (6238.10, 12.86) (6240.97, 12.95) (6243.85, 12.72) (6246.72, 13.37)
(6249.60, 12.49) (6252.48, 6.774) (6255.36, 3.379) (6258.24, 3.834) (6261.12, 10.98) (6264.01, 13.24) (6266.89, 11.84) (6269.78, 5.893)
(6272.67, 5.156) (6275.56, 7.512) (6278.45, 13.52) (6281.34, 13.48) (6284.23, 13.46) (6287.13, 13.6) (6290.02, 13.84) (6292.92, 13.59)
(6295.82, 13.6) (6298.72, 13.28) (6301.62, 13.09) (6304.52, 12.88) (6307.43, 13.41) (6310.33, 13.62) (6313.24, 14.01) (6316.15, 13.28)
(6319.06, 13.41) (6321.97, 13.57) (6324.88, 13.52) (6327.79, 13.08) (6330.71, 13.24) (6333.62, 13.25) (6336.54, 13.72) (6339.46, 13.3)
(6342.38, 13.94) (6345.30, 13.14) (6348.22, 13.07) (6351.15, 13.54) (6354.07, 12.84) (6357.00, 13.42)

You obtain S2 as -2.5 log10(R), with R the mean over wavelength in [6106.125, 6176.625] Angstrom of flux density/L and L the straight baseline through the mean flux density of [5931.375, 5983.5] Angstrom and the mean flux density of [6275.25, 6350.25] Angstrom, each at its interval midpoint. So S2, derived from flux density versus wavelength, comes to 0.01 mag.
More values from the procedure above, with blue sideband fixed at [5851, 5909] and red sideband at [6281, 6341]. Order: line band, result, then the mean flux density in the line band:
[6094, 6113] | 0.06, 13.9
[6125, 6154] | 0.07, 13.6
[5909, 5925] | 0.07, 14.8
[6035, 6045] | -0.09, 16.4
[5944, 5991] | 0.07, 14.6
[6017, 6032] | -0.10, 16.7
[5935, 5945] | 0.12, 14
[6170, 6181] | 0.04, 13.8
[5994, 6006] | -0.01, 15.5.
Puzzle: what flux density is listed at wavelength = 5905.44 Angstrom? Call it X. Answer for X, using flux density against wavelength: 15.86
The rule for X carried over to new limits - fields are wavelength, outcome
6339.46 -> 13.3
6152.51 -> 13.66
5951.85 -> 14.9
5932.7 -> 13.97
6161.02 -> 13.71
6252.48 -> 6.774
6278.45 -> 13.52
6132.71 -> 13.43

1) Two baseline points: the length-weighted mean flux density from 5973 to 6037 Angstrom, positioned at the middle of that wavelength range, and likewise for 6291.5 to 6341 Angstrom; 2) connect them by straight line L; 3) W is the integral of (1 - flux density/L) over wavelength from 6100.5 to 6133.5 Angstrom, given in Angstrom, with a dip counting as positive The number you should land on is 2.2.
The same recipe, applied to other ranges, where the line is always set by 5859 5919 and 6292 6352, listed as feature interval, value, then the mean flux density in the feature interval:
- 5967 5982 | 0.7 Angstrom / 14.5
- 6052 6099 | 1.1 Angstrom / 14.4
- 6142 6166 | 1.0 Angstrom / 13.7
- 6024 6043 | -2.2 Angstrom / 16.6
